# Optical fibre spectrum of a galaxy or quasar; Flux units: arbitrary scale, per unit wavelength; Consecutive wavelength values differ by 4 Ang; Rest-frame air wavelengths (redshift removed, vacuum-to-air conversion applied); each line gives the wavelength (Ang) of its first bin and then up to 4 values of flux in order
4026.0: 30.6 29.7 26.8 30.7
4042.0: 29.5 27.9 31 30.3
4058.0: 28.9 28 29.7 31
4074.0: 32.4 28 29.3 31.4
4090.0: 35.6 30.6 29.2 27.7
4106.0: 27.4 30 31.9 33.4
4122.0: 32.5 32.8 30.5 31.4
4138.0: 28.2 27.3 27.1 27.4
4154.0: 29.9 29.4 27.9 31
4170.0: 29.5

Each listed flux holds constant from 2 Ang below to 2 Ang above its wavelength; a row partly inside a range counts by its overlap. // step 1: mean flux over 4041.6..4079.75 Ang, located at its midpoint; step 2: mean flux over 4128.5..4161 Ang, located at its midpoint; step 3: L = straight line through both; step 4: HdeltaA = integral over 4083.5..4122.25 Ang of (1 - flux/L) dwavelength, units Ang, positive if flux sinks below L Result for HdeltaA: -2.14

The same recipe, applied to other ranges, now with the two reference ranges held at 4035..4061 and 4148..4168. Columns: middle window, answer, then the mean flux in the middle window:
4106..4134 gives -2.1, 31.5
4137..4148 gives 0.6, 27.5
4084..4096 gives -1.3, 32.5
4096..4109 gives 0.5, 28.2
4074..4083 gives 0.0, 29.4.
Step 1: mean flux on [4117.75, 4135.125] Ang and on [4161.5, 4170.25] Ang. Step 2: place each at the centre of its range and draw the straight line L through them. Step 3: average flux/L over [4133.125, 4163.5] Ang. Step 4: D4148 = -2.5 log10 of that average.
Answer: 0.08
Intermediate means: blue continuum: 32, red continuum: 29.7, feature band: 28.5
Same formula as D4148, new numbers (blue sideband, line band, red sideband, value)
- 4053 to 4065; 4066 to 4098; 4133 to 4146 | -0.08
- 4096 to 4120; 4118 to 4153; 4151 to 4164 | -0.02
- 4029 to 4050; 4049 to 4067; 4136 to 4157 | -0.02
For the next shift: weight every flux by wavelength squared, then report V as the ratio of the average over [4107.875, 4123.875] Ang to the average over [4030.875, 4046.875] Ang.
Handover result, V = 1.15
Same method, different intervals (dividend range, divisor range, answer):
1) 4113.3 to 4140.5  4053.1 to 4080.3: 1.09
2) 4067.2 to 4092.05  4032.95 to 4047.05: 1.10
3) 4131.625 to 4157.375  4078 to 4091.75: 0.94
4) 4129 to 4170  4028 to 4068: 1.04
